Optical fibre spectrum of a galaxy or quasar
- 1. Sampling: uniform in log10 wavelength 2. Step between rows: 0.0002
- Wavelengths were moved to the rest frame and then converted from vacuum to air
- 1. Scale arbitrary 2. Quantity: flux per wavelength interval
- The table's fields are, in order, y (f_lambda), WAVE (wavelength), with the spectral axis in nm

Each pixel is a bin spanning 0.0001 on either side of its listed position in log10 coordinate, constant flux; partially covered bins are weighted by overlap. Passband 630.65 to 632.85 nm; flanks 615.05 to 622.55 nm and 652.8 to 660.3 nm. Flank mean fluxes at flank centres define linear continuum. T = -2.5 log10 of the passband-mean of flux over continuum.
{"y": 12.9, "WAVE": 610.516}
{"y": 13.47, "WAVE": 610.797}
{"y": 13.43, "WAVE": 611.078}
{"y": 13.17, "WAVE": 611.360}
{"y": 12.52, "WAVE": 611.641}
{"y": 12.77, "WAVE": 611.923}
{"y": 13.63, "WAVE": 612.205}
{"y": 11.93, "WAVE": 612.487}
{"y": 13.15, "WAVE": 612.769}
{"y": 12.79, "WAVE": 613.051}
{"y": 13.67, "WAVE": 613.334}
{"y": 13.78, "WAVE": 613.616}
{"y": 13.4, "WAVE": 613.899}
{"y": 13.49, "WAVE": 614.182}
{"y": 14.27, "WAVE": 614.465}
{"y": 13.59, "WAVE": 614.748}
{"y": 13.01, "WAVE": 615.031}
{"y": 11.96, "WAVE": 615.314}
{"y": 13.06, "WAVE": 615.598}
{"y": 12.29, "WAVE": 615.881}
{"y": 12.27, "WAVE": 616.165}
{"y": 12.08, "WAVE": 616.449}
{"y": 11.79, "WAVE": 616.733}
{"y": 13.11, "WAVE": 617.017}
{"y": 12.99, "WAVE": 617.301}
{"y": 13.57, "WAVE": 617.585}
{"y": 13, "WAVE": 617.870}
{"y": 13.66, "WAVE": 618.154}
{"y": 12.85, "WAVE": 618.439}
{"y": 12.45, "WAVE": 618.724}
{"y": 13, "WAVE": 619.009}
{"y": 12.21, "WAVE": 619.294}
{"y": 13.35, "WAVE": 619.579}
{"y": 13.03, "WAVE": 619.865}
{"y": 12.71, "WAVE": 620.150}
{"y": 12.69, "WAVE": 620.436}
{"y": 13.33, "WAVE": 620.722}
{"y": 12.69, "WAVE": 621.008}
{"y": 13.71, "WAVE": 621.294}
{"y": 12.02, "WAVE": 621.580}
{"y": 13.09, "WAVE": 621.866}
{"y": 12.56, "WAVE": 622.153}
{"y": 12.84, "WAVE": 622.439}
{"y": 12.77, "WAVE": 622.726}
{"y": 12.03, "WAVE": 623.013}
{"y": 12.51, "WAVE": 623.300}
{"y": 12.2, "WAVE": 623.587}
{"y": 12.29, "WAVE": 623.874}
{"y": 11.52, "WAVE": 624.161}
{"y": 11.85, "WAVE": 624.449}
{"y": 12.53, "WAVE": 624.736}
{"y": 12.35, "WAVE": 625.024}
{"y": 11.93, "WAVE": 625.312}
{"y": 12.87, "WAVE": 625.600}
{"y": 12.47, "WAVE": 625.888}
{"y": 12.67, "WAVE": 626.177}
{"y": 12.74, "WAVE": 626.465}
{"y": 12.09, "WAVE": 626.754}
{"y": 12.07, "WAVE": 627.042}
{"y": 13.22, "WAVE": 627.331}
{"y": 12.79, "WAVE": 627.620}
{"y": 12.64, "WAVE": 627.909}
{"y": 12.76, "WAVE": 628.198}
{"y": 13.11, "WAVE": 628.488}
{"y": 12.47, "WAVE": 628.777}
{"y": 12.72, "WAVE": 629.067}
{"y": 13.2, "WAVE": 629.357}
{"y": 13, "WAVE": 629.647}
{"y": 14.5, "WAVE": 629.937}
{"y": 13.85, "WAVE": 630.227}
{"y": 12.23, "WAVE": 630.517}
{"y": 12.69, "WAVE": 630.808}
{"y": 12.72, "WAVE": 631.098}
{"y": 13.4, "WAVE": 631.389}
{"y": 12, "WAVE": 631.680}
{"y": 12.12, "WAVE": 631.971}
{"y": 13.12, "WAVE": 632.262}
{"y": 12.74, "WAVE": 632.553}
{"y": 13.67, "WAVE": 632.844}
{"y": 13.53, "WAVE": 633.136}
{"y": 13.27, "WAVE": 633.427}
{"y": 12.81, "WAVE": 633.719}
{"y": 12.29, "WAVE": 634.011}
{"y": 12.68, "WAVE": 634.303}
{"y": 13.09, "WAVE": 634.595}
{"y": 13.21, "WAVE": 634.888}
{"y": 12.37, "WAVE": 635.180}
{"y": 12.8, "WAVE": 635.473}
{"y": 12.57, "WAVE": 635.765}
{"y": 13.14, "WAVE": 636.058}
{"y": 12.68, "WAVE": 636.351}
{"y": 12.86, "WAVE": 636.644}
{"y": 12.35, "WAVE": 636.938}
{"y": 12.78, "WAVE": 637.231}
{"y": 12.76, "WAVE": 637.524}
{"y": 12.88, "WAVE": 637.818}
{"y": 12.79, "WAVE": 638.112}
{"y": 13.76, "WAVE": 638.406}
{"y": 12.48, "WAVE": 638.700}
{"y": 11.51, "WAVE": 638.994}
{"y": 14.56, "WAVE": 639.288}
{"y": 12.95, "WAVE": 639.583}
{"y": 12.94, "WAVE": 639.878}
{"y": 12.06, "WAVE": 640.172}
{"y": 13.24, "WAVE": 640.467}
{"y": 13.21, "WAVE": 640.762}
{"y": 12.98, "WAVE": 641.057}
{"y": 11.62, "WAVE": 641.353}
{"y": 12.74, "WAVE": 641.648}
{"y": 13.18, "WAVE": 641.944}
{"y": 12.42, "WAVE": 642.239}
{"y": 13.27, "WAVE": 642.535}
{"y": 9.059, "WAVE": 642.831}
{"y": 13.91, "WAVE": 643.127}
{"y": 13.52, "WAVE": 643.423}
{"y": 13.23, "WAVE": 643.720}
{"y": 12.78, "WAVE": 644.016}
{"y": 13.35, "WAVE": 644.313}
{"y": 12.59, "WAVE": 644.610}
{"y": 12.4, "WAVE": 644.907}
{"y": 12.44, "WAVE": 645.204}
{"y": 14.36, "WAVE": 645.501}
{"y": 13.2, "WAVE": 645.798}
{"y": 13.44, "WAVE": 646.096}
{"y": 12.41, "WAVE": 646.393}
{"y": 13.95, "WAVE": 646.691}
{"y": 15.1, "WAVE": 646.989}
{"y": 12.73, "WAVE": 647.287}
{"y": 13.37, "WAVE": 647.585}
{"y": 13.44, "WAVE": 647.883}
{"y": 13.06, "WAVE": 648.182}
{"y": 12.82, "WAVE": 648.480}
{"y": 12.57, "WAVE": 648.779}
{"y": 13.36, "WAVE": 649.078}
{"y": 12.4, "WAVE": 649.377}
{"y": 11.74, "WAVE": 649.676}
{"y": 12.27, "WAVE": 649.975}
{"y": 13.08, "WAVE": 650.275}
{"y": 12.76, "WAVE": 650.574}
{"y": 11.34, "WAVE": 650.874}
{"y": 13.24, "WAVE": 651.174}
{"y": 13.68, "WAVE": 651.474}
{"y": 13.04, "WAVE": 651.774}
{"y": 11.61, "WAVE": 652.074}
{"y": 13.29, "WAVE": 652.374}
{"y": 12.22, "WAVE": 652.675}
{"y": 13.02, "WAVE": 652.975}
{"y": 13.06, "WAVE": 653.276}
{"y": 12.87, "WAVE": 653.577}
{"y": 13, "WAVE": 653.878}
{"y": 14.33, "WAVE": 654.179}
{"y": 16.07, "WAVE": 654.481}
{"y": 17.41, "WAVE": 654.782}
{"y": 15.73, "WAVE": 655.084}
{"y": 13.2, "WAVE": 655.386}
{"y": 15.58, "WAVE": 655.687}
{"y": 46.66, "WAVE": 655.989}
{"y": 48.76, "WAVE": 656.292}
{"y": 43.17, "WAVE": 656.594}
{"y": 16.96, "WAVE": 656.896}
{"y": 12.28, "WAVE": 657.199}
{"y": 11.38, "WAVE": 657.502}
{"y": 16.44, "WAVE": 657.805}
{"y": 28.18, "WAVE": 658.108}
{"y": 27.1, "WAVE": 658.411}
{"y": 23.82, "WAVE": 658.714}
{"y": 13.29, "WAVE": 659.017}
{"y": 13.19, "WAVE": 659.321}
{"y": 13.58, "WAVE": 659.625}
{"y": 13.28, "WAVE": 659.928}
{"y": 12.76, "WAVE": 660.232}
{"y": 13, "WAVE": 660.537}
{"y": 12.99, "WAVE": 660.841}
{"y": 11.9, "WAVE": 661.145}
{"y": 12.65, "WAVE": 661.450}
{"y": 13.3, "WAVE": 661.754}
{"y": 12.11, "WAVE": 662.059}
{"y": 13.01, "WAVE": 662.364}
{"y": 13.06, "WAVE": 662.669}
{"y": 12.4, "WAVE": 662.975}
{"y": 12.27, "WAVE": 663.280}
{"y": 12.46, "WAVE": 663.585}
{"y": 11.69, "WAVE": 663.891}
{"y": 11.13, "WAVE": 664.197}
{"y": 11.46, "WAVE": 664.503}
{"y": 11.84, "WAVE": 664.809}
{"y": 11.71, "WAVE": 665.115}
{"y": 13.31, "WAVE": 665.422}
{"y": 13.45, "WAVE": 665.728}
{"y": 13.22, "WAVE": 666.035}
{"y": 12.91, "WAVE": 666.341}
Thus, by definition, 0.182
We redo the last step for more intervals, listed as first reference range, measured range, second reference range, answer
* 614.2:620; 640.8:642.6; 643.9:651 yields 0.02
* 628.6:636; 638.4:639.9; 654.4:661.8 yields 0.13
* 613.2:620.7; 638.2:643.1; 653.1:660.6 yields 0.31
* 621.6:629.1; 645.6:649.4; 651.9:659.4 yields 0.30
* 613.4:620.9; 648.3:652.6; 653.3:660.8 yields 0.41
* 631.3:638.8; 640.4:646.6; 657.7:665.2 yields 0.04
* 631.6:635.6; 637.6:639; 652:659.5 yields 0.11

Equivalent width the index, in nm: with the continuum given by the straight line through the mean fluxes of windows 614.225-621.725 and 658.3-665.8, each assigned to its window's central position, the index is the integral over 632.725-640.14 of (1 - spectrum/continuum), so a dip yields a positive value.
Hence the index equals 0.15 nm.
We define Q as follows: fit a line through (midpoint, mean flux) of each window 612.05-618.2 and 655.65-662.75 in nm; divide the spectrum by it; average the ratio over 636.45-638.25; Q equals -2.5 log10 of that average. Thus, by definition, 0.26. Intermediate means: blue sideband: 13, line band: 12.7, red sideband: 19.2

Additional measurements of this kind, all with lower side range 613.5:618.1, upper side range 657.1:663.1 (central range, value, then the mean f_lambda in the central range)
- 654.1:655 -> -0.090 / 16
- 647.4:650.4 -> 0.135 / 12.8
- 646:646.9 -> 0.079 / 13.4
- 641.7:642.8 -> 0.136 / 12.5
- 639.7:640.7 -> 0.106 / 12.8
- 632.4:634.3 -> 0.062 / 13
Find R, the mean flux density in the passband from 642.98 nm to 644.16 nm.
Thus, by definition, 13.4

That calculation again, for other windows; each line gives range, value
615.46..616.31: 12.5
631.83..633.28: 13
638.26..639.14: 12.6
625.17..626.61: 12.5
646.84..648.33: 13.5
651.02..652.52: 13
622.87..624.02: 12.3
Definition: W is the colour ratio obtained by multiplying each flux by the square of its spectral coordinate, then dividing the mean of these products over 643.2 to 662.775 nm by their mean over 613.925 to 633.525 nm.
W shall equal 1.32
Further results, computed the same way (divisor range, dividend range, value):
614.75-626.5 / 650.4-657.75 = 1.56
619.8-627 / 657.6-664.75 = 1.30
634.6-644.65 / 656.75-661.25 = 1.33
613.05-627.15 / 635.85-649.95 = 1.09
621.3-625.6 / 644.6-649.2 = 1.15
